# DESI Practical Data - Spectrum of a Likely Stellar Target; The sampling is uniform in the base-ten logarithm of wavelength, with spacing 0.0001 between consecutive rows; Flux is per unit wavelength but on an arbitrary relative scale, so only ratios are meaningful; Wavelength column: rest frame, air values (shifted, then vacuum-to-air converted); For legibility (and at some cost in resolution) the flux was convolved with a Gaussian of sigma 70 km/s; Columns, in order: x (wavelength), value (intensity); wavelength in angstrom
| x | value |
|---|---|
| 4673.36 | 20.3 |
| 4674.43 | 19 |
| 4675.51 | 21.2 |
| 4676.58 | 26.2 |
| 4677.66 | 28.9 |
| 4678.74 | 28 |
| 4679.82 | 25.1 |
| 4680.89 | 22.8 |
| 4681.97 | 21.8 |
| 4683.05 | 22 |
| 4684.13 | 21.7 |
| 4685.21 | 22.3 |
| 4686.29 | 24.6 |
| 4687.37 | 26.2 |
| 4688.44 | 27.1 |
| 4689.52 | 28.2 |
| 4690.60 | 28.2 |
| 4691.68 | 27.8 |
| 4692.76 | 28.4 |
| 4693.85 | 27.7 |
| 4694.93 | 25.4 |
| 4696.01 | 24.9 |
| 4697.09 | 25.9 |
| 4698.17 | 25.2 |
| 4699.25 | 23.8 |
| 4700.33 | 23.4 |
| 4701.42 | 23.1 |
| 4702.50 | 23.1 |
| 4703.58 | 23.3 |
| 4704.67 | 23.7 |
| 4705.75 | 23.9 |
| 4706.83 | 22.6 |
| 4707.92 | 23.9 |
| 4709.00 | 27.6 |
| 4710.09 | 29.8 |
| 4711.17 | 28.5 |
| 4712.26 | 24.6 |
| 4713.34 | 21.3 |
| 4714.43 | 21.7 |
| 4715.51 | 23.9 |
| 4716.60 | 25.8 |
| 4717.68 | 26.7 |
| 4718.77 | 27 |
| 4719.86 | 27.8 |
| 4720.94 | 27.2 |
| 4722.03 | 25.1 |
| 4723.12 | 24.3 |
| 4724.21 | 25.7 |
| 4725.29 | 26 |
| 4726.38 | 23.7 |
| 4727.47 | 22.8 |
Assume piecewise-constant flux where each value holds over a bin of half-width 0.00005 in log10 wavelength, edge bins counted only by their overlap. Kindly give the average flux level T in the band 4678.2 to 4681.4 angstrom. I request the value 25.4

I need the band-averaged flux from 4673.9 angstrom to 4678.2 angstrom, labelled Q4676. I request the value 23.8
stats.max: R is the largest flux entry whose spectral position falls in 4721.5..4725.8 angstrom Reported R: 26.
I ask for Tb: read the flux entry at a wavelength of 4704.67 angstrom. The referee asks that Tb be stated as 23.7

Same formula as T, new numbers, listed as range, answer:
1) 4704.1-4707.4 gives 23.4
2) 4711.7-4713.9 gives 22.9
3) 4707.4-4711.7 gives 27.5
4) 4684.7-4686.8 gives 23.4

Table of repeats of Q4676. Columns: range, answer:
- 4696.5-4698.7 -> 25.6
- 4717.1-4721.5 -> 27.2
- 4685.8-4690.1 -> 26.6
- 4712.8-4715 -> 21.6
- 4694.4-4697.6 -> 25.4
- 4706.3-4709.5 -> 24.7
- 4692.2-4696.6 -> 26.6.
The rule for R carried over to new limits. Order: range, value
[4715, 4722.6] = 27.8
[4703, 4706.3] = 23.9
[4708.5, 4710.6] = 29.8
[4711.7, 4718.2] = 26.7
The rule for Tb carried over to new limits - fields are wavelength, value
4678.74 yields 28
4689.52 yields 28.2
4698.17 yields 25.2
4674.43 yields 19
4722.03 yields 25.1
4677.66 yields 28.9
